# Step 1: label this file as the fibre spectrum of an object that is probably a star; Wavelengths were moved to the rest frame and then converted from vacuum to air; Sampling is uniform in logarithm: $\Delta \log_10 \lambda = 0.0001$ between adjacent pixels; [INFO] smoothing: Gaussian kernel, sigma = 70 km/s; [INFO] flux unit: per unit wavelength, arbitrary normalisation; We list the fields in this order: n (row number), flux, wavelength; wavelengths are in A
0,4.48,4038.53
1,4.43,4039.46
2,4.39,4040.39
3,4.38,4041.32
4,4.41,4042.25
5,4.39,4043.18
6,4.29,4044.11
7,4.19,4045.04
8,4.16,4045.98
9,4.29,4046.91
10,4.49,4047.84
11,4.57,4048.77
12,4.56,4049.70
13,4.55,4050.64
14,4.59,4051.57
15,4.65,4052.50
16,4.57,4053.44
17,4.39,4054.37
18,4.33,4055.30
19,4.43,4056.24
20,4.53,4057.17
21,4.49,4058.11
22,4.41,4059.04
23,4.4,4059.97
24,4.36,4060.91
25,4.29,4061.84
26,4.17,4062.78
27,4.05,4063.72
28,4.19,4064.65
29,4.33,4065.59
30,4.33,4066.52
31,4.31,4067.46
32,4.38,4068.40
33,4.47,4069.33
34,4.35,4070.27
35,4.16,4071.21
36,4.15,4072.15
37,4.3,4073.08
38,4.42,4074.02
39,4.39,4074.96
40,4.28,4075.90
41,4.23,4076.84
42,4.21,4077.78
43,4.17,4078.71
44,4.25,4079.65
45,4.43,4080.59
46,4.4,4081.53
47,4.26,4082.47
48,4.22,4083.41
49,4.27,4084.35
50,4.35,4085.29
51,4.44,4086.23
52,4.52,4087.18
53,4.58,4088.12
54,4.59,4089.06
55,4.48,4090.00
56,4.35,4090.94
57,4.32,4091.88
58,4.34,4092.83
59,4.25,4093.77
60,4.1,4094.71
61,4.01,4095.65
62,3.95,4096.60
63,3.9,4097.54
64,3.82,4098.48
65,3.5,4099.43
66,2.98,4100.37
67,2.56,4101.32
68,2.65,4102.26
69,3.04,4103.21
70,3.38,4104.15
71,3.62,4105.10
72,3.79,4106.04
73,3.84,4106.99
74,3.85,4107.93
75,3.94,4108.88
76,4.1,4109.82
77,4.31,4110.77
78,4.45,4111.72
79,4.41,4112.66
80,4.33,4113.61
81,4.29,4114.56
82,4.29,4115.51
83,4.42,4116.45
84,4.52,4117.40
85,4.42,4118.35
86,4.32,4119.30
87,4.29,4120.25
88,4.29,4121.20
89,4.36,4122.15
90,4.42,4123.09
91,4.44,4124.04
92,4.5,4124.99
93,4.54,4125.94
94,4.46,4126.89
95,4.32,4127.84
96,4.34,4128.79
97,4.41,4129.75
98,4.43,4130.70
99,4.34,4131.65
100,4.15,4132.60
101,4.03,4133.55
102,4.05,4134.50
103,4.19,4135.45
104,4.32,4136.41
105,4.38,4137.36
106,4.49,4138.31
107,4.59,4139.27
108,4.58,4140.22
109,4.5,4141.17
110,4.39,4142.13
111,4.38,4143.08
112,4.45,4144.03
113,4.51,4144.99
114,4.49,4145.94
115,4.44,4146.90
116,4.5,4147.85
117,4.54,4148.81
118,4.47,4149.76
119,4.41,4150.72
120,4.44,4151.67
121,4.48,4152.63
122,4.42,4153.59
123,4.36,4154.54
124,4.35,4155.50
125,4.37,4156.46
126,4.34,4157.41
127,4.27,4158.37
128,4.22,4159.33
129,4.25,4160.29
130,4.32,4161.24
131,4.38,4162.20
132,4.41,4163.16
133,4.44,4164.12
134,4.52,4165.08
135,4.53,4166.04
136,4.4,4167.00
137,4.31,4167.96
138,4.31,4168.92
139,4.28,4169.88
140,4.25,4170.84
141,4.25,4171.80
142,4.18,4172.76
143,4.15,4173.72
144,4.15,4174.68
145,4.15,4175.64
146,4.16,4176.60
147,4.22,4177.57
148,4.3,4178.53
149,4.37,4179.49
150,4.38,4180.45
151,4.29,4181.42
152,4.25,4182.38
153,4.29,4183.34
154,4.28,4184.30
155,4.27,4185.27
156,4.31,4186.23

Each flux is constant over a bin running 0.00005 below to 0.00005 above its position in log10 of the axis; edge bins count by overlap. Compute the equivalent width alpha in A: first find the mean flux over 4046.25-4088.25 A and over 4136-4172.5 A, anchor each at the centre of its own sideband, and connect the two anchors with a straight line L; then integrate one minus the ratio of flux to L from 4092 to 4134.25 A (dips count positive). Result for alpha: 3.1 A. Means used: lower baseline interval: 4.36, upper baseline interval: 4.4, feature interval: 4.06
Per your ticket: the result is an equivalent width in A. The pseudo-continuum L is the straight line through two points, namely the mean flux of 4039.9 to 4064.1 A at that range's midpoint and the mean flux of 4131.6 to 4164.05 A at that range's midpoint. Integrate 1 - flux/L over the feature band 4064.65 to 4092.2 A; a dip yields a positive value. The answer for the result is 0.3 A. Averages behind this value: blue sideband 4.4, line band 4.34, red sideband 4.38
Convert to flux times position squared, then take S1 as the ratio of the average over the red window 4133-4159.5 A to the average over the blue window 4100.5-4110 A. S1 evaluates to 1.30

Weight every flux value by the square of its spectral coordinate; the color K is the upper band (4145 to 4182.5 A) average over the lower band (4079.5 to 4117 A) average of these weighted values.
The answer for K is 1.1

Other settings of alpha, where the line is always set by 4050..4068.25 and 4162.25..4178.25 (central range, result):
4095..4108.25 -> 2.6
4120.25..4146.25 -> -0.3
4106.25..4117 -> 0.4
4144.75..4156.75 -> -0.4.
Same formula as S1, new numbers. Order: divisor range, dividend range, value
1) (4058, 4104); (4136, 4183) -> 1.10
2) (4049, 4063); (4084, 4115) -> 0.91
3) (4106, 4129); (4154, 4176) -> 1.03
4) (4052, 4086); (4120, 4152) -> 1.05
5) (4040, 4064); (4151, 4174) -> 1.04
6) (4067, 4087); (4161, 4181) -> 1.05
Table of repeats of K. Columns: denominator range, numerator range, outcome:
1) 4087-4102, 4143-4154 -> 1.15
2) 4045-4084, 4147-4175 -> 1.05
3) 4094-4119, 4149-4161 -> 1.16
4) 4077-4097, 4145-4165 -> 1.06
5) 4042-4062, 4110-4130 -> 1.02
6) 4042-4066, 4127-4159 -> 1.04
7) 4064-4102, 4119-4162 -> 1.08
